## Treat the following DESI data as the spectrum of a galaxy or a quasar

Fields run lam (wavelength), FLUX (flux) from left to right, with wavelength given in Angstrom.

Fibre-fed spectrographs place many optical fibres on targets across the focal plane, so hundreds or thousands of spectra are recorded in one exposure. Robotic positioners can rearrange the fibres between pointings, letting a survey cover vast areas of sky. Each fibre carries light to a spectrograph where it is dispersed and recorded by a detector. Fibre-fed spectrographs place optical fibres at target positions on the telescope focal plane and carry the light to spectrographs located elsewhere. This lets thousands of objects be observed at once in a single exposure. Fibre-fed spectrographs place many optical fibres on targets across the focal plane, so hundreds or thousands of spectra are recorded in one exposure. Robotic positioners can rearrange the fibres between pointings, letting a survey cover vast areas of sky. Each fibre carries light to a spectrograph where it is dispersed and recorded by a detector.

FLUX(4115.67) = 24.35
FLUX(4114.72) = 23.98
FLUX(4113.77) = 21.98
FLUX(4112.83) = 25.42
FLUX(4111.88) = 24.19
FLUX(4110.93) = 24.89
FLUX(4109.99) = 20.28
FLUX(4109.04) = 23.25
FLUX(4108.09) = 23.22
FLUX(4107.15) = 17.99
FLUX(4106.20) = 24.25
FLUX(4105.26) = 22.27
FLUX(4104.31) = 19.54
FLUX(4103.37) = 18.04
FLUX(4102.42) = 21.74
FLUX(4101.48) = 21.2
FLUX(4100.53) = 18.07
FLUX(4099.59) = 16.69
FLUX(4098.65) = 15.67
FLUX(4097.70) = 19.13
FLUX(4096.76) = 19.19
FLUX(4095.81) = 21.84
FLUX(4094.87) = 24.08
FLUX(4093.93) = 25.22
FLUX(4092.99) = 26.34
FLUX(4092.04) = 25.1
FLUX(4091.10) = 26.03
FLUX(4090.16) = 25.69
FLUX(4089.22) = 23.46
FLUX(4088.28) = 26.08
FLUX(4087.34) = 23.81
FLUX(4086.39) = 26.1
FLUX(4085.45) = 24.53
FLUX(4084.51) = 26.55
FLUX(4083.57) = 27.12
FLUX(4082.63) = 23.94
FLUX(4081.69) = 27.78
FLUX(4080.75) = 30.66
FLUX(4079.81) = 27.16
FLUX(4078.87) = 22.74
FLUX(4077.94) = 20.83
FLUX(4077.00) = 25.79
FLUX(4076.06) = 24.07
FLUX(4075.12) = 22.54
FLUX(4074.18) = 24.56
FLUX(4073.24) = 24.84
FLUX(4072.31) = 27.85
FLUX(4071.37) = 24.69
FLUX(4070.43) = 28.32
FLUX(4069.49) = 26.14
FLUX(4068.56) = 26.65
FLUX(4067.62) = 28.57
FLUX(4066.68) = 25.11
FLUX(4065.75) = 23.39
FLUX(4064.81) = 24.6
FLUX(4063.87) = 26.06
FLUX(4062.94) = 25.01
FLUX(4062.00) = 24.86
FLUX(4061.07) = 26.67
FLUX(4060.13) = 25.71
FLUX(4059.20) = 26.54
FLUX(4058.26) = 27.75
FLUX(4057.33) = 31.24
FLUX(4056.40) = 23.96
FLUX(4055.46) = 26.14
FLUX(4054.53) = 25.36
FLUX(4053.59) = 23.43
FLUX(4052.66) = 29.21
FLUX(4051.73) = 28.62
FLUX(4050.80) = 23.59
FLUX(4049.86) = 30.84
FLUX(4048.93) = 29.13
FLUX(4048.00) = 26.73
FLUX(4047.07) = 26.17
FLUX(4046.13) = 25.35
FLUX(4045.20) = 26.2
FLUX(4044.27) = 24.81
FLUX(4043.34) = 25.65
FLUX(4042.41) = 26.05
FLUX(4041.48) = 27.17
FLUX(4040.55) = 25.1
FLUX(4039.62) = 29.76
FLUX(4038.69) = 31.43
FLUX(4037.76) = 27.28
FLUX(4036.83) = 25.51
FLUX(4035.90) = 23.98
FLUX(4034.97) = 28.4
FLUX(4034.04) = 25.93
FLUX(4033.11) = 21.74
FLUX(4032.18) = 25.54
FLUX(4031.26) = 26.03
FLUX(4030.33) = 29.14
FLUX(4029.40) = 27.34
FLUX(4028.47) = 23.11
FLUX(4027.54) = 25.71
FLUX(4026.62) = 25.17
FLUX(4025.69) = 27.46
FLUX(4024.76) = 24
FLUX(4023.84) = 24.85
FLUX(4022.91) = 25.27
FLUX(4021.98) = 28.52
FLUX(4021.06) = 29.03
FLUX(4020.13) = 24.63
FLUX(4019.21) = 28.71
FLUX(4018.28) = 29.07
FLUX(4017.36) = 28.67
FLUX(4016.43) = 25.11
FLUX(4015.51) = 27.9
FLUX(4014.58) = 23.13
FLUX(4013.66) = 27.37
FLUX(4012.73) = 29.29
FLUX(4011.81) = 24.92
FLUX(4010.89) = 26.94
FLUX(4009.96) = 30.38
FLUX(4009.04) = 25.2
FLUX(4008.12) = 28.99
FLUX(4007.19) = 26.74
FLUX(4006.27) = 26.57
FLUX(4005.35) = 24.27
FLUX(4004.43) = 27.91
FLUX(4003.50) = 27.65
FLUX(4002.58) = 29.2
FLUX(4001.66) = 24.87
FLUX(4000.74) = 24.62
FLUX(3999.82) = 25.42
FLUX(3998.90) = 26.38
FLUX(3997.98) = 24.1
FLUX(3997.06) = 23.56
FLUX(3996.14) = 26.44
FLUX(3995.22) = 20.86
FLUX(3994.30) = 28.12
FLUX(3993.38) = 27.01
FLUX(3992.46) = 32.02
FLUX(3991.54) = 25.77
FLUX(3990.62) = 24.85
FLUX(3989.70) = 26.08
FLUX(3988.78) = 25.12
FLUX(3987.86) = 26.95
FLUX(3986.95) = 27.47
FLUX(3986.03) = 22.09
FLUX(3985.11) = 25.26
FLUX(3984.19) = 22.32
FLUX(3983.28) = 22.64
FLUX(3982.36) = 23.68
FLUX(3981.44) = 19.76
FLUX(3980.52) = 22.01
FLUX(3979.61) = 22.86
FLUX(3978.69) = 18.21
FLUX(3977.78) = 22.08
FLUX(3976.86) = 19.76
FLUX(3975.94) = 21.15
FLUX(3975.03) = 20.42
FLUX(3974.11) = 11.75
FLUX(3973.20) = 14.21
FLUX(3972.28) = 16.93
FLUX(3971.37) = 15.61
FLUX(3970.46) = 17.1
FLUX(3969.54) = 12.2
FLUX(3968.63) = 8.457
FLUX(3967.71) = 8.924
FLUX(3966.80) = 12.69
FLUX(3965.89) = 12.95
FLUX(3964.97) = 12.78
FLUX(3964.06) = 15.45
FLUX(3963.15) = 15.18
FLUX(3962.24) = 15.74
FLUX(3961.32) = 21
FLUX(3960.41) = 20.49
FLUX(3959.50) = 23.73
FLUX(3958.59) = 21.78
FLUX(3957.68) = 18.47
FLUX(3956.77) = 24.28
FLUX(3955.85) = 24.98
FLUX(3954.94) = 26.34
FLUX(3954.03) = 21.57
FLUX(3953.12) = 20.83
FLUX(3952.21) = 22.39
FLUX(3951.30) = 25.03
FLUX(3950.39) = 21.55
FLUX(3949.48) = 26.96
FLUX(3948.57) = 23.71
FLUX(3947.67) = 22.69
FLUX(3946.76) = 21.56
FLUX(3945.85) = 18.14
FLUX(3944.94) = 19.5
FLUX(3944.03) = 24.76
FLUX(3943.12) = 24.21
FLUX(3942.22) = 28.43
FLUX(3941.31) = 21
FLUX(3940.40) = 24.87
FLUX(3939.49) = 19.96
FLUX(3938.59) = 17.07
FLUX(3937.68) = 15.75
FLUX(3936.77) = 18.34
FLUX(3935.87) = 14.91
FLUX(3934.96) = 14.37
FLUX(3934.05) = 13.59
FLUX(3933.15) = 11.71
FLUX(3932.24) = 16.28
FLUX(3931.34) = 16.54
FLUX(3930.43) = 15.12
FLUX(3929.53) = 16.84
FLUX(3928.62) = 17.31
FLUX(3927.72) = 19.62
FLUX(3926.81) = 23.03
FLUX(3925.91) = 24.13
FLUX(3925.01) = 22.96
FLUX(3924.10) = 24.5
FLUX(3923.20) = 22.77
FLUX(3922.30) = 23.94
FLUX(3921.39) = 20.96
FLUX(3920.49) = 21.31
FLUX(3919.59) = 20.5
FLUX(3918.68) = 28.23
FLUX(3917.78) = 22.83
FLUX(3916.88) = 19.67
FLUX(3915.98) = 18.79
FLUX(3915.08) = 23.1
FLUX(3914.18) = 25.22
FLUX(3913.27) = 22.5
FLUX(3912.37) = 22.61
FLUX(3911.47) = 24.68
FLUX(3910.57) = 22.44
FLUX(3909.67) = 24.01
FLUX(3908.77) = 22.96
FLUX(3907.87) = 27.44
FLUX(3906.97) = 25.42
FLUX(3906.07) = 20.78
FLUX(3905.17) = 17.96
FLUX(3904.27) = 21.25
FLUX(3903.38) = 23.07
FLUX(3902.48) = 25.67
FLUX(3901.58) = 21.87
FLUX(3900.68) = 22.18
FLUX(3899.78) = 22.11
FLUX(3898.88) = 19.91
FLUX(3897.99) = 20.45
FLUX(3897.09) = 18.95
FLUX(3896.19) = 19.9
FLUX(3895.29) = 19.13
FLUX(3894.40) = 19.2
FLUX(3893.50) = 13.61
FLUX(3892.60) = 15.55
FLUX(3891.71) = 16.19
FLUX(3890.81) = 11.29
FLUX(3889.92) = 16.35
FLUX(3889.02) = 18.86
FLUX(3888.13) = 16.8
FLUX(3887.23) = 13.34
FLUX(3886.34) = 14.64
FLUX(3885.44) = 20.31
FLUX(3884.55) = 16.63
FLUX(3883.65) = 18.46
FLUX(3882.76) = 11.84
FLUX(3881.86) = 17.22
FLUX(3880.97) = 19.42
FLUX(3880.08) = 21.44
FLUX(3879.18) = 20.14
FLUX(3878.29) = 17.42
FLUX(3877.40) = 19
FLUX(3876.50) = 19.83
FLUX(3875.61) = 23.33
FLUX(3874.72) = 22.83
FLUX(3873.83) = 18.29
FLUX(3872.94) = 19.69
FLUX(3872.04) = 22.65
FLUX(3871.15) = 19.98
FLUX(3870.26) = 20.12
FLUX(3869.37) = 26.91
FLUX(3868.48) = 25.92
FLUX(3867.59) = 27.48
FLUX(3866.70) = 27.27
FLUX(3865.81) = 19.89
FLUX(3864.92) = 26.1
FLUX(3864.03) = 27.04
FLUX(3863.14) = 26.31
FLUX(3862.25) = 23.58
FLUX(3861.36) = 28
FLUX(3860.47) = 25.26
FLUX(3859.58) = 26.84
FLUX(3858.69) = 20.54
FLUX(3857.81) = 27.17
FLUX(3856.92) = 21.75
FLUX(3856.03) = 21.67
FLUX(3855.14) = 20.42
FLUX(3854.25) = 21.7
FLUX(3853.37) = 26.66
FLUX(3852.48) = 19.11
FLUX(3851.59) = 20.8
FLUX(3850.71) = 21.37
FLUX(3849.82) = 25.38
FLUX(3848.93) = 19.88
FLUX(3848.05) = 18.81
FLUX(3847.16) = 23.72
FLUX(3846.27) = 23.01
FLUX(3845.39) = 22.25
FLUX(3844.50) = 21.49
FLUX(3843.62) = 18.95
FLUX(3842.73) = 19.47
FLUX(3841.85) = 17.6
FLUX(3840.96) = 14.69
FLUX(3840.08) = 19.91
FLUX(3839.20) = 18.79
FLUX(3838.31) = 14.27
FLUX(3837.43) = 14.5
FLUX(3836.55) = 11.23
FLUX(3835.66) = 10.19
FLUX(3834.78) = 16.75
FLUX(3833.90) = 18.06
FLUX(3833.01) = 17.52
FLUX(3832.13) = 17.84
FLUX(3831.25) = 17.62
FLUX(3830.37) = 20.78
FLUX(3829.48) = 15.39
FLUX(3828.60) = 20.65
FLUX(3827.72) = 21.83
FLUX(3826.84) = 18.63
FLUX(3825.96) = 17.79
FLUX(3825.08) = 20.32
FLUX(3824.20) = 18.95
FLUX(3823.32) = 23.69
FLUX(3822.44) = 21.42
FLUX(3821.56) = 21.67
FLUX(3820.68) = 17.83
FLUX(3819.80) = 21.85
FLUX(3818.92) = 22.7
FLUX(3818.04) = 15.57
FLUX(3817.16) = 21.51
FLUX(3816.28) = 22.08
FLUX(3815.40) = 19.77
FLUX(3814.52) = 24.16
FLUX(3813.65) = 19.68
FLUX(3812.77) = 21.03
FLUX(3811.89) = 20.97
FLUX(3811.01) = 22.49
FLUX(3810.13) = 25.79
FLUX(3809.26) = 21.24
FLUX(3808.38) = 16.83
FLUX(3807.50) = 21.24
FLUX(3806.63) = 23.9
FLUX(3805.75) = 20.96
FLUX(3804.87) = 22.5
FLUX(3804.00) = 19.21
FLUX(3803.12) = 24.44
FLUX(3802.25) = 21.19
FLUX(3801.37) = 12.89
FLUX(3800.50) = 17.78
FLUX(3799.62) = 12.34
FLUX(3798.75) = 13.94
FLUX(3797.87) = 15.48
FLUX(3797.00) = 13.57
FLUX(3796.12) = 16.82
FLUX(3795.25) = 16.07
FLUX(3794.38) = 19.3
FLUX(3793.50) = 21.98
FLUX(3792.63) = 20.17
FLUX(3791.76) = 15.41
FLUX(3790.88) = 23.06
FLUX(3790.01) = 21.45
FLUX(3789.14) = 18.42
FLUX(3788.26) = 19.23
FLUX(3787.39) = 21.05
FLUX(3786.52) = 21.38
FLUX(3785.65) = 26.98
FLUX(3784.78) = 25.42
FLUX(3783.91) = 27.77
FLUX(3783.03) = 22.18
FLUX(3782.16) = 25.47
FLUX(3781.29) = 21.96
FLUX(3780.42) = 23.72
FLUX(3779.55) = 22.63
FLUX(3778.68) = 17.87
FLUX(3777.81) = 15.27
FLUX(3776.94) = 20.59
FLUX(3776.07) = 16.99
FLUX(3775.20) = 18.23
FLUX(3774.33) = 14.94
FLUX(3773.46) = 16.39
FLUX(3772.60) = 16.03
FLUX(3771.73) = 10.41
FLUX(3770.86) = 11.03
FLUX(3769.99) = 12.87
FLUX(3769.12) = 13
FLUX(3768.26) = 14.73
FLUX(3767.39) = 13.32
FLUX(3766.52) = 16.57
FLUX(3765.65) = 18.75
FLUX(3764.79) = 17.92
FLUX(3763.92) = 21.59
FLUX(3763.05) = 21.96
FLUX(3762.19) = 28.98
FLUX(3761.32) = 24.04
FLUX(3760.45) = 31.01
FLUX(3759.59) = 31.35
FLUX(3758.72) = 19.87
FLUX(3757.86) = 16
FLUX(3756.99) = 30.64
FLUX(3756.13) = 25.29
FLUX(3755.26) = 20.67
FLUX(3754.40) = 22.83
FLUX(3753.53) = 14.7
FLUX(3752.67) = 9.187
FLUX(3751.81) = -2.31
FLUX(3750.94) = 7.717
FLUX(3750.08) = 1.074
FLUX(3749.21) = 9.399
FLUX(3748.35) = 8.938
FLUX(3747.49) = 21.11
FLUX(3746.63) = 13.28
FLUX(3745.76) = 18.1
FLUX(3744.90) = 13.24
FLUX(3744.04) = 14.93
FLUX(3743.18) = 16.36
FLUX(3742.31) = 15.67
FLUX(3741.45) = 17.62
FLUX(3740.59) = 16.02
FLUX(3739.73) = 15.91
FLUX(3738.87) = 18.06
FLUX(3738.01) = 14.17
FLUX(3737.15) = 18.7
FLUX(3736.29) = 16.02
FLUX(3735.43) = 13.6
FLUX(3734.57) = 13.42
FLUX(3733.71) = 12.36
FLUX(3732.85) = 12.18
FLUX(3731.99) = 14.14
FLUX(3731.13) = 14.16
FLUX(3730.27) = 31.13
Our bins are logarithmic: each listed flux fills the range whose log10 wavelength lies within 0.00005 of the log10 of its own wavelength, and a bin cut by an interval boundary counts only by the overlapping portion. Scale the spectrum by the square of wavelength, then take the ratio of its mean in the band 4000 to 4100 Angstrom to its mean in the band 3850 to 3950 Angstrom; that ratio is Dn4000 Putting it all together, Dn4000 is 1.3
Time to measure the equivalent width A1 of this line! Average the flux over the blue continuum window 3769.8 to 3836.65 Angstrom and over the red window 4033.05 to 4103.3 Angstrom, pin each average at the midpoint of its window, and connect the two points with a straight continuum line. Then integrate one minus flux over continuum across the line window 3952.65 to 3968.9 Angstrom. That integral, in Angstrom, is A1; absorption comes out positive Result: 3.3 Angstrom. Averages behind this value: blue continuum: 19.3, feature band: 18.2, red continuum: 25.2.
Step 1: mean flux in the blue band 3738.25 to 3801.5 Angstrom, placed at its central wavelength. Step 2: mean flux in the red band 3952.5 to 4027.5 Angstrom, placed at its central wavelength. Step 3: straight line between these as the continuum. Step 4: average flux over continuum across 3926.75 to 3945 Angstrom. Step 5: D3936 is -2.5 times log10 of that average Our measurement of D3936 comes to 0.17 mag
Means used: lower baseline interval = 17.9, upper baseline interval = 23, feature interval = 18.6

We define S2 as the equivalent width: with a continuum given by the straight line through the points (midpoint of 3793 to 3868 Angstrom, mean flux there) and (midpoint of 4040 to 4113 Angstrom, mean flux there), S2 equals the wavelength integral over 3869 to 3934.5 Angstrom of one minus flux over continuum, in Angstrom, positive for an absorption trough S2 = 4.6 Angstrom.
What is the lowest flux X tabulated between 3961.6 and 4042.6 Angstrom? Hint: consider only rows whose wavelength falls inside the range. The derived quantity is 8.457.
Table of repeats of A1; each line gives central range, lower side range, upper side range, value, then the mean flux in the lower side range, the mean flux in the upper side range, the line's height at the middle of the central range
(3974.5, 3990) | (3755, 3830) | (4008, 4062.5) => 1.5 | 20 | 26.6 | 25.2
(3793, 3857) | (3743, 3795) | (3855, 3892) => 0.8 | 18.4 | 20.9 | 19.7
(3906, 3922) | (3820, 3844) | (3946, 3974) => -3.9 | 18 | 18.8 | 18.5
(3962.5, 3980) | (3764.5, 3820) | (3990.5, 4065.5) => 6.4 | 19.2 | 26.5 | 24.7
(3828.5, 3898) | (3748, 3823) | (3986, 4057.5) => 5.0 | 19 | 26.5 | 21.5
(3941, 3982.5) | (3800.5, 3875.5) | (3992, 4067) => 8.2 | 20.9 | 26.4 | 24.5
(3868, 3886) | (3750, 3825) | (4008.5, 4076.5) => 1.5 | 19.4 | 26.4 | 21.8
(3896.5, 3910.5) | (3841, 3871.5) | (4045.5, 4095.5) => 0.8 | 22.9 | 25.9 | 23.6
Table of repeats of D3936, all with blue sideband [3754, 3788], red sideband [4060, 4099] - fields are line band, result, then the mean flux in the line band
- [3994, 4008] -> -0.09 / 25.8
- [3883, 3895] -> 0.34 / 16.2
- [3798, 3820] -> 0.04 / 20.2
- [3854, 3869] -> -0.13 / 24.6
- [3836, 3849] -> 0.16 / 18.5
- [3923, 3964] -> 0.12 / 20.5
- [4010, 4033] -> -0.11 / 26.5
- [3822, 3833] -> 0.09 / 19.5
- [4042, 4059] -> -0.09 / 26.7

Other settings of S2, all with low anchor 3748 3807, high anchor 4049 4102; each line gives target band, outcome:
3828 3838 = 1.6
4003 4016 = -1.9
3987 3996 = -1.3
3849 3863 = -2.2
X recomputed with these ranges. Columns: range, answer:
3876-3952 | 11.29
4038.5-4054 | 23.43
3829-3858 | 10.19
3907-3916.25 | 18.79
